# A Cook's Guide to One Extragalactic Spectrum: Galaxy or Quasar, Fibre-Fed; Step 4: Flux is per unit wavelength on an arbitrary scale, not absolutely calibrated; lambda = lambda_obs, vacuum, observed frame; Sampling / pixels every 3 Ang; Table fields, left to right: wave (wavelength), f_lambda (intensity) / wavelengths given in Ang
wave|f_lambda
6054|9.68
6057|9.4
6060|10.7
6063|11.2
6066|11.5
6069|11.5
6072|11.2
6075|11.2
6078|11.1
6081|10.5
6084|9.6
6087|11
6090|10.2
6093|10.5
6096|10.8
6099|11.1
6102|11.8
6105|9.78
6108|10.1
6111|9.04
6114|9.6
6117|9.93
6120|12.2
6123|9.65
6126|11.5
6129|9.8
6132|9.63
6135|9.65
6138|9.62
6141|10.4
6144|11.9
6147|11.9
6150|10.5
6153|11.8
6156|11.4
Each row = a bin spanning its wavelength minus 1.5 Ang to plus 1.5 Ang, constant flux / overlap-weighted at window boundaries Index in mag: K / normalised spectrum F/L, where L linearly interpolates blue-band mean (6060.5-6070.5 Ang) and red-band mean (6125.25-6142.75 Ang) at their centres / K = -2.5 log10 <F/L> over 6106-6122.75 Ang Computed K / 0.03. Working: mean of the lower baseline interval 11.3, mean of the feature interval 10.1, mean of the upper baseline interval 10.1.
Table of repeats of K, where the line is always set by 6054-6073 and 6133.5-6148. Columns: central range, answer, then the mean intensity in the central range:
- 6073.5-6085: 0.01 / 10.6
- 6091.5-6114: 0.04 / 10.4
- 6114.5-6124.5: 0.02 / 10.5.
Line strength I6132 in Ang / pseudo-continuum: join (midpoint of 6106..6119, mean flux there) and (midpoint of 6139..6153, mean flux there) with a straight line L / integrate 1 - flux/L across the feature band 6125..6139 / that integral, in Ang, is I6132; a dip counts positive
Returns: 0.8 Ang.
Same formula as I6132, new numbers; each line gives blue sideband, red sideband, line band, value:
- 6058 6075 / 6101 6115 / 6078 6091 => 0.3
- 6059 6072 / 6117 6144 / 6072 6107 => 0.7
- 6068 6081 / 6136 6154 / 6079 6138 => 3.9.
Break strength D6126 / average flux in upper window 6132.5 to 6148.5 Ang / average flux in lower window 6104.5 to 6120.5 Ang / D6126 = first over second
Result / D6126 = 1.06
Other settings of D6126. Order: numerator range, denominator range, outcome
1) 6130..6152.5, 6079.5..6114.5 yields 1.02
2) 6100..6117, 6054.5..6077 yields 0.92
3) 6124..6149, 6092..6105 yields 0.96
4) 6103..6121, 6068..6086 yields 0.93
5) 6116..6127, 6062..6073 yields 0.95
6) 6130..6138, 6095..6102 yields 0.87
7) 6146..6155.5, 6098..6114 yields 1.11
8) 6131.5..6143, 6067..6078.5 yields 0.88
